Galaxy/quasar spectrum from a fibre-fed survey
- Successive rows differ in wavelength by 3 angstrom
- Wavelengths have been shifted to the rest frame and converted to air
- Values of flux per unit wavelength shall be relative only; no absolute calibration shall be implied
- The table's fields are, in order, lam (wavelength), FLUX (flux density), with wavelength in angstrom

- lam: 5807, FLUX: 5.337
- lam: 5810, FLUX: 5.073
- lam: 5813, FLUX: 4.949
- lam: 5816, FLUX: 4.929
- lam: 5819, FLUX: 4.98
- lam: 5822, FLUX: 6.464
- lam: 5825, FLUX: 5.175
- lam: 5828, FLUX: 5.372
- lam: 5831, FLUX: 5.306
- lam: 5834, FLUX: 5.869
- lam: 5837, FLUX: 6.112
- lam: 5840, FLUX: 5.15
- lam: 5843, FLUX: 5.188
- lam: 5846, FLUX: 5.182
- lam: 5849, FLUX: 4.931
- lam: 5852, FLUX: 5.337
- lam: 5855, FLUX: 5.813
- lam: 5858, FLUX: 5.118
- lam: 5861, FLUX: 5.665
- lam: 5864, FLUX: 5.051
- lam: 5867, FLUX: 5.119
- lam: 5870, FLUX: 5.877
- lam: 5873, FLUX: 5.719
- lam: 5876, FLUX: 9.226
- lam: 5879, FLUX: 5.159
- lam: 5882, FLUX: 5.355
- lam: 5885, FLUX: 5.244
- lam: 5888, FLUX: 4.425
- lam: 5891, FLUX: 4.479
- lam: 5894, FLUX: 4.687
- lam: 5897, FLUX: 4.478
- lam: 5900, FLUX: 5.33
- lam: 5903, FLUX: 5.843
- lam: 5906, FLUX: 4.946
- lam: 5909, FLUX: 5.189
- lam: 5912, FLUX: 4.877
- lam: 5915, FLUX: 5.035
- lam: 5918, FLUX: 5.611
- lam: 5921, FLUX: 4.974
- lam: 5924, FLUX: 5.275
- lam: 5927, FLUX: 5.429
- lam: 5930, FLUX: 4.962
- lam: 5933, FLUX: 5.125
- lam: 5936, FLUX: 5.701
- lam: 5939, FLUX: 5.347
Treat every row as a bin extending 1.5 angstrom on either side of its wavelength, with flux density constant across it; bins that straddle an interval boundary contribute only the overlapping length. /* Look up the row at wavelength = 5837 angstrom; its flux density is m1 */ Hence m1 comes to 6.112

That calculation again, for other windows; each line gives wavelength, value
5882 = 5.355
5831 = 5.306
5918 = 5.611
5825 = 5.175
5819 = 4.98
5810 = 5.073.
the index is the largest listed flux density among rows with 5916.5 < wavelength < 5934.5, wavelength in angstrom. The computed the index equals 5.611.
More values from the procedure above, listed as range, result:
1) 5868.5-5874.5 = 5.877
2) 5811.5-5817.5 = 4.949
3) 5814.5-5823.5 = 6.464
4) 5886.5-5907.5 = 5.843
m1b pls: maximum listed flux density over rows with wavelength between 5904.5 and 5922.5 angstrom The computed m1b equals 5.611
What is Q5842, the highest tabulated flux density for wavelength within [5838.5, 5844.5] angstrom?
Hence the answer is 5.188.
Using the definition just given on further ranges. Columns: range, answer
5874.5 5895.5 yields 9.226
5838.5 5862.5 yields 5.813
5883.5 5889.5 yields 5.244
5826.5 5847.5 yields 6.112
